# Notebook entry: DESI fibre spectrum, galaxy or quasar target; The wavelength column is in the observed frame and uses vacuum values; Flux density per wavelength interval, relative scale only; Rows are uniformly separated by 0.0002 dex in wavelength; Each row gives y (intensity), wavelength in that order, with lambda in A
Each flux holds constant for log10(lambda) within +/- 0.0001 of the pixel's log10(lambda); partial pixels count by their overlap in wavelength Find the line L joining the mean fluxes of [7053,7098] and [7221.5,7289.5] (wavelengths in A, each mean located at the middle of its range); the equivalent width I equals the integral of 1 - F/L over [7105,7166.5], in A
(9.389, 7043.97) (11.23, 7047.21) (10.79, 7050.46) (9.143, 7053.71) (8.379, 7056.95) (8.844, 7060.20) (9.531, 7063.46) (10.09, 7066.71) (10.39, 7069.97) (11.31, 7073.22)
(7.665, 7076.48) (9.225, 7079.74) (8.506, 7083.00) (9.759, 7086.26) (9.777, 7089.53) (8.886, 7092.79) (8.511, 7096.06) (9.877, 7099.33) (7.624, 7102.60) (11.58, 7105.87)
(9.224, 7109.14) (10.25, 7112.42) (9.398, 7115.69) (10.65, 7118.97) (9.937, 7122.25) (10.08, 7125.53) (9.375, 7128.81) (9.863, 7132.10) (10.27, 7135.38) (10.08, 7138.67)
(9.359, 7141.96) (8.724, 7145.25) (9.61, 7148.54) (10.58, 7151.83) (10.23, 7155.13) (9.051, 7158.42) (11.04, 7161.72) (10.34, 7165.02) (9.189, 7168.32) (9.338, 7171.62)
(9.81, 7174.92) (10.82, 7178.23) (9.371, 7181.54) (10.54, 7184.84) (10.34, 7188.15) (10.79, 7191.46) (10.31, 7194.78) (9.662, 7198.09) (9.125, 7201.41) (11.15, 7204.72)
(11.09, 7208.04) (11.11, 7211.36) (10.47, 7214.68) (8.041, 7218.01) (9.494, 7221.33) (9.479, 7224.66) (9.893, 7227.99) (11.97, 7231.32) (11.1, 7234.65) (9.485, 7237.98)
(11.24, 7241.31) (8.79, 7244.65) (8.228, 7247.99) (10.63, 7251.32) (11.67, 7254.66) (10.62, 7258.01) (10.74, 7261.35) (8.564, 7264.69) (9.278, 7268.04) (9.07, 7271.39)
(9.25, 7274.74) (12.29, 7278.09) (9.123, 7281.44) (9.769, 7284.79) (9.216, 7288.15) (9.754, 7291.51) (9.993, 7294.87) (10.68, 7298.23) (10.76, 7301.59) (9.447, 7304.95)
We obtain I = -2.7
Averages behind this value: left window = 9.29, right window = 10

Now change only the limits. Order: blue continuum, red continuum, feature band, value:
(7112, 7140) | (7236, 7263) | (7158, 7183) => 0.3 A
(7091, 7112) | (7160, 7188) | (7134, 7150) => 0.2 A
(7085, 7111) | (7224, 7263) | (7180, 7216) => -1.1 A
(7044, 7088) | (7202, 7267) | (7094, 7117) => 0.6 A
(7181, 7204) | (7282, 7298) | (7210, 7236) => -0.5 A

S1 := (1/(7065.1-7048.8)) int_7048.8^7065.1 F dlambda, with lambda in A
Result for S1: 9.34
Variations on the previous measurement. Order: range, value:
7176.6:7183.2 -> 10.1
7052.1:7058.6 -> 8.77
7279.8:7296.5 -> 9.57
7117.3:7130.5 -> 10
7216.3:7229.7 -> 9.23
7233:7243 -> 10.6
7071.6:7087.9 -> 9.29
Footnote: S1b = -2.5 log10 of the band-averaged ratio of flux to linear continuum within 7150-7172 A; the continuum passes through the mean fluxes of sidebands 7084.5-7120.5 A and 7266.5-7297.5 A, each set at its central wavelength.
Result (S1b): -0.04 mag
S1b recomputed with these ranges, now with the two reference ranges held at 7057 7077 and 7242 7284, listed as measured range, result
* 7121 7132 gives -0.01 mag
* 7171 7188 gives -0.03 mag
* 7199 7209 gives -0.06 mag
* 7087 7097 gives 0.06 mag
